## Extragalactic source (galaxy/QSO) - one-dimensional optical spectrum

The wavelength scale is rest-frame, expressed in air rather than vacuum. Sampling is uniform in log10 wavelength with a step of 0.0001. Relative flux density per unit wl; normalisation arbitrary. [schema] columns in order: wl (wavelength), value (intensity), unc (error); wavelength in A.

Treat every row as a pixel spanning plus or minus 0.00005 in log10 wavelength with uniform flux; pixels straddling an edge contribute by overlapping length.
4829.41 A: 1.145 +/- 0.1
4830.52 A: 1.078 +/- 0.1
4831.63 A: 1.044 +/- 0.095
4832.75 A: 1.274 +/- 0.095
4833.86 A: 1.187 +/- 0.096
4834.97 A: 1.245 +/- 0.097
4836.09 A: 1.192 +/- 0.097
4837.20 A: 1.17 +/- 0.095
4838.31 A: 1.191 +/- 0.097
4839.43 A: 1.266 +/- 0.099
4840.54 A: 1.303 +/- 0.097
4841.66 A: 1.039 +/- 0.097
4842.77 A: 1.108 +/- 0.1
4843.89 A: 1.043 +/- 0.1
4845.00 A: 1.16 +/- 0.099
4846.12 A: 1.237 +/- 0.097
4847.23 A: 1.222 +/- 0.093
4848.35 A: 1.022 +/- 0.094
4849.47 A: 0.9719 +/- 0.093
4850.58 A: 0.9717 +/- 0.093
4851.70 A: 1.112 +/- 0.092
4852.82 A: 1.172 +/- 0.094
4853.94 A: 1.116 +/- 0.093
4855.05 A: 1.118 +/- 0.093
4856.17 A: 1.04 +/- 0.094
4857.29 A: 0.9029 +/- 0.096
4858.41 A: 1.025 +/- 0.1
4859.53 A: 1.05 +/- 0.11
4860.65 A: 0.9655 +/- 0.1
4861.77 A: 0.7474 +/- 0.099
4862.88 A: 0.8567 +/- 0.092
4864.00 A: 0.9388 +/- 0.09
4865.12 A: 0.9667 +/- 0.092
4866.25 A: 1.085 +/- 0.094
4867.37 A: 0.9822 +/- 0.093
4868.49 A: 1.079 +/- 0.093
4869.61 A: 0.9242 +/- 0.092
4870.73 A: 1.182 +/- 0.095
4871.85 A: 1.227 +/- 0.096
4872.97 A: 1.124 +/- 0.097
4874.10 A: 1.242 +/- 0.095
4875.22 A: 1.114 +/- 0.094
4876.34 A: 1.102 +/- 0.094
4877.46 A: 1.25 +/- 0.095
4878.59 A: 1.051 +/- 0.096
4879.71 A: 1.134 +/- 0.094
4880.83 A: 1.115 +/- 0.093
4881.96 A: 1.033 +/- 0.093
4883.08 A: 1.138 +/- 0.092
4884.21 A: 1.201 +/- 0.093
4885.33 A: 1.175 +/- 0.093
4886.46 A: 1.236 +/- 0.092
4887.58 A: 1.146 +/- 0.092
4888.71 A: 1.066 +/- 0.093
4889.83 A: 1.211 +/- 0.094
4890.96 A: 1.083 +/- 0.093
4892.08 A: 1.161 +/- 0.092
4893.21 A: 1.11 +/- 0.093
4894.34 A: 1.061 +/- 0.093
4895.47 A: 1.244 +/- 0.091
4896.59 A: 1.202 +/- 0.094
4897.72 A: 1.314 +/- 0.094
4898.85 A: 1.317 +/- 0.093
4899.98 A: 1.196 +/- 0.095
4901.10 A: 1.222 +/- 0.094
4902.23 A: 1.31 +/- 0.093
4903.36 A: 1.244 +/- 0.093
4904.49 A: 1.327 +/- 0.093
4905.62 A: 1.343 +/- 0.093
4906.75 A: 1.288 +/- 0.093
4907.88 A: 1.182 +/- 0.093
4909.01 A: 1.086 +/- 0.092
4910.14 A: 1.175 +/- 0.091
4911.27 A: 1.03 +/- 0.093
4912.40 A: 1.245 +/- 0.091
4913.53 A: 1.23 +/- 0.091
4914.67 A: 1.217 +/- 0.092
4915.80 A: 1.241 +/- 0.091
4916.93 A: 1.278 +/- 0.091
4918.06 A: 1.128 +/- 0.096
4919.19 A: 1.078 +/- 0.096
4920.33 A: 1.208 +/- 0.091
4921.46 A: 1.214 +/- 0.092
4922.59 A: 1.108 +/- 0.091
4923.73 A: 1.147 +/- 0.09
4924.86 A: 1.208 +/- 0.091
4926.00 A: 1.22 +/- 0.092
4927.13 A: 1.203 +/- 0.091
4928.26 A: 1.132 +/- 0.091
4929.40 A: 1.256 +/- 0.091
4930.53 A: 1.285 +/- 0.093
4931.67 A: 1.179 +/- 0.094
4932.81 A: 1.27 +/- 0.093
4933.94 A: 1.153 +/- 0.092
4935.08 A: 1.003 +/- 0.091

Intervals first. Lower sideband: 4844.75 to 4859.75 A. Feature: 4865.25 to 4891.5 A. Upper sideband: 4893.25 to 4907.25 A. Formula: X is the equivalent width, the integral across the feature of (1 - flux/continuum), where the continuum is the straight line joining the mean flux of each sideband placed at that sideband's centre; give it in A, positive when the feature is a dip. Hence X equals 1.1 A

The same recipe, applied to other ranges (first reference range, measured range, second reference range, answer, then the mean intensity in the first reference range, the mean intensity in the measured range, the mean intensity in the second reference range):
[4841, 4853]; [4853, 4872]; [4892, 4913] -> 1.98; 1.1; 1.01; 1.21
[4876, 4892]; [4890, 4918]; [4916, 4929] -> -1.24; 1.14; 1.21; 1.18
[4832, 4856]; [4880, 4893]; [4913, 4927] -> 0.32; 1.15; 1.14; 1.19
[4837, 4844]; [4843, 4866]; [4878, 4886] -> 2.36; 1.17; 1.03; 1.12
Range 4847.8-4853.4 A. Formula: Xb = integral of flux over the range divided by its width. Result 1.05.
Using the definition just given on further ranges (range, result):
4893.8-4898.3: 1.21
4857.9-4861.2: 1.01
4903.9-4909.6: 1.24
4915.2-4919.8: 1.18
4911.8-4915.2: 1.23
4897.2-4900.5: 1.27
